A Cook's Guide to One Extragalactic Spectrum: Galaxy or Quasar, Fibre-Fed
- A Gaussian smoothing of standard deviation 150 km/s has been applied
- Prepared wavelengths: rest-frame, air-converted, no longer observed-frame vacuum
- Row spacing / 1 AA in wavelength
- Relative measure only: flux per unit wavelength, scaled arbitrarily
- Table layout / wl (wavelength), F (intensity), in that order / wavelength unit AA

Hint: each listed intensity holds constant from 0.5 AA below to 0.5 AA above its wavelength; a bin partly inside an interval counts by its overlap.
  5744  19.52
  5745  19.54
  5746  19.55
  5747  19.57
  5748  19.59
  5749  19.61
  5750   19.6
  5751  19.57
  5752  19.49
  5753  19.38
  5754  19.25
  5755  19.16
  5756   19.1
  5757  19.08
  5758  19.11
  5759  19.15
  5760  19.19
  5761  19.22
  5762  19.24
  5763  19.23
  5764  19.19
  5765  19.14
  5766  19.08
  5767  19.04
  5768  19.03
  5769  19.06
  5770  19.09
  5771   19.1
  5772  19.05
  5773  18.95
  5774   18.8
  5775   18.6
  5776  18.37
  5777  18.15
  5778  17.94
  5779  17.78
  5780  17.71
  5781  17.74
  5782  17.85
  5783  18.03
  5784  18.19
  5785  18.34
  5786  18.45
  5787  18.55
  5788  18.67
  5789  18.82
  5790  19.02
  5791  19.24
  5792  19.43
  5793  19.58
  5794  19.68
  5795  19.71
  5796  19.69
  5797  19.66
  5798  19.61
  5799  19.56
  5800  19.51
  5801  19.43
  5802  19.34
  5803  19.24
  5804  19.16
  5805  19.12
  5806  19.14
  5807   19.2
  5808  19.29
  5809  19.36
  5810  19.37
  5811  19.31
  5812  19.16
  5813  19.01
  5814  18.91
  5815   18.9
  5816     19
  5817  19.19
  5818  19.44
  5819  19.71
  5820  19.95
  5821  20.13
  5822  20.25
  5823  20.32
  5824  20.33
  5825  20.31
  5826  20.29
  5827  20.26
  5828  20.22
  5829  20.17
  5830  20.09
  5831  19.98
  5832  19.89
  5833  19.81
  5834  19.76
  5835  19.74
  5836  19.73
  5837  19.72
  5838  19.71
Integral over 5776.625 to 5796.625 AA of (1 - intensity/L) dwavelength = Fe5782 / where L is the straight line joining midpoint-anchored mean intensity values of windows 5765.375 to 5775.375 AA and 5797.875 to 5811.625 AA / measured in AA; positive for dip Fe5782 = 0.5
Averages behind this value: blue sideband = 19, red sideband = 19.3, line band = 18.6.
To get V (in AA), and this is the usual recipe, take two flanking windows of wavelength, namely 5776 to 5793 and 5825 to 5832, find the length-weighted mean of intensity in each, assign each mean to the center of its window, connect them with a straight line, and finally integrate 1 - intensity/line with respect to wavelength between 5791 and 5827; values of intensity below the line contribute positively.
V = -0.3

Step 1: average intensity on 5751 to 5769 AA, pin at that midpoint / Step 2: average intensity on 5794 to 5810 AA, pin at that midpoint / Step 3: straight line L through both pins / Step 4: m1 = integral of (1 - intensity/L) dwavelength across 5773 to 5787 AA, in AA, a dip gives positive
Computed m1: 0.8 AA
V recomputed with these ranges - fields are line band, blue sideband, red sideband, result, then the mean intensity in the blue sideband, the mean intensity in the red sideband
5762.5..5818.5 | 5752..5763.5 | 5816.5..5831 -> 1.87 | 19.2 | 20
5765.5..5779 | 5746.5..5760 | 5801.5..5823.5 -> 0.43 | 19.4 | 19.4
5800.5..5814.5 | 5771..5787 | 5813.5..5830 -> 0.08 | 18.3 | 19.8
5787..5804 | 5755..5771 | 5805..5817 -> -0.19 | 19.1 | 19.2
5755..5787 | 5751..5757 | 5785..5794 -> 0.71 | 19.3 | 19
